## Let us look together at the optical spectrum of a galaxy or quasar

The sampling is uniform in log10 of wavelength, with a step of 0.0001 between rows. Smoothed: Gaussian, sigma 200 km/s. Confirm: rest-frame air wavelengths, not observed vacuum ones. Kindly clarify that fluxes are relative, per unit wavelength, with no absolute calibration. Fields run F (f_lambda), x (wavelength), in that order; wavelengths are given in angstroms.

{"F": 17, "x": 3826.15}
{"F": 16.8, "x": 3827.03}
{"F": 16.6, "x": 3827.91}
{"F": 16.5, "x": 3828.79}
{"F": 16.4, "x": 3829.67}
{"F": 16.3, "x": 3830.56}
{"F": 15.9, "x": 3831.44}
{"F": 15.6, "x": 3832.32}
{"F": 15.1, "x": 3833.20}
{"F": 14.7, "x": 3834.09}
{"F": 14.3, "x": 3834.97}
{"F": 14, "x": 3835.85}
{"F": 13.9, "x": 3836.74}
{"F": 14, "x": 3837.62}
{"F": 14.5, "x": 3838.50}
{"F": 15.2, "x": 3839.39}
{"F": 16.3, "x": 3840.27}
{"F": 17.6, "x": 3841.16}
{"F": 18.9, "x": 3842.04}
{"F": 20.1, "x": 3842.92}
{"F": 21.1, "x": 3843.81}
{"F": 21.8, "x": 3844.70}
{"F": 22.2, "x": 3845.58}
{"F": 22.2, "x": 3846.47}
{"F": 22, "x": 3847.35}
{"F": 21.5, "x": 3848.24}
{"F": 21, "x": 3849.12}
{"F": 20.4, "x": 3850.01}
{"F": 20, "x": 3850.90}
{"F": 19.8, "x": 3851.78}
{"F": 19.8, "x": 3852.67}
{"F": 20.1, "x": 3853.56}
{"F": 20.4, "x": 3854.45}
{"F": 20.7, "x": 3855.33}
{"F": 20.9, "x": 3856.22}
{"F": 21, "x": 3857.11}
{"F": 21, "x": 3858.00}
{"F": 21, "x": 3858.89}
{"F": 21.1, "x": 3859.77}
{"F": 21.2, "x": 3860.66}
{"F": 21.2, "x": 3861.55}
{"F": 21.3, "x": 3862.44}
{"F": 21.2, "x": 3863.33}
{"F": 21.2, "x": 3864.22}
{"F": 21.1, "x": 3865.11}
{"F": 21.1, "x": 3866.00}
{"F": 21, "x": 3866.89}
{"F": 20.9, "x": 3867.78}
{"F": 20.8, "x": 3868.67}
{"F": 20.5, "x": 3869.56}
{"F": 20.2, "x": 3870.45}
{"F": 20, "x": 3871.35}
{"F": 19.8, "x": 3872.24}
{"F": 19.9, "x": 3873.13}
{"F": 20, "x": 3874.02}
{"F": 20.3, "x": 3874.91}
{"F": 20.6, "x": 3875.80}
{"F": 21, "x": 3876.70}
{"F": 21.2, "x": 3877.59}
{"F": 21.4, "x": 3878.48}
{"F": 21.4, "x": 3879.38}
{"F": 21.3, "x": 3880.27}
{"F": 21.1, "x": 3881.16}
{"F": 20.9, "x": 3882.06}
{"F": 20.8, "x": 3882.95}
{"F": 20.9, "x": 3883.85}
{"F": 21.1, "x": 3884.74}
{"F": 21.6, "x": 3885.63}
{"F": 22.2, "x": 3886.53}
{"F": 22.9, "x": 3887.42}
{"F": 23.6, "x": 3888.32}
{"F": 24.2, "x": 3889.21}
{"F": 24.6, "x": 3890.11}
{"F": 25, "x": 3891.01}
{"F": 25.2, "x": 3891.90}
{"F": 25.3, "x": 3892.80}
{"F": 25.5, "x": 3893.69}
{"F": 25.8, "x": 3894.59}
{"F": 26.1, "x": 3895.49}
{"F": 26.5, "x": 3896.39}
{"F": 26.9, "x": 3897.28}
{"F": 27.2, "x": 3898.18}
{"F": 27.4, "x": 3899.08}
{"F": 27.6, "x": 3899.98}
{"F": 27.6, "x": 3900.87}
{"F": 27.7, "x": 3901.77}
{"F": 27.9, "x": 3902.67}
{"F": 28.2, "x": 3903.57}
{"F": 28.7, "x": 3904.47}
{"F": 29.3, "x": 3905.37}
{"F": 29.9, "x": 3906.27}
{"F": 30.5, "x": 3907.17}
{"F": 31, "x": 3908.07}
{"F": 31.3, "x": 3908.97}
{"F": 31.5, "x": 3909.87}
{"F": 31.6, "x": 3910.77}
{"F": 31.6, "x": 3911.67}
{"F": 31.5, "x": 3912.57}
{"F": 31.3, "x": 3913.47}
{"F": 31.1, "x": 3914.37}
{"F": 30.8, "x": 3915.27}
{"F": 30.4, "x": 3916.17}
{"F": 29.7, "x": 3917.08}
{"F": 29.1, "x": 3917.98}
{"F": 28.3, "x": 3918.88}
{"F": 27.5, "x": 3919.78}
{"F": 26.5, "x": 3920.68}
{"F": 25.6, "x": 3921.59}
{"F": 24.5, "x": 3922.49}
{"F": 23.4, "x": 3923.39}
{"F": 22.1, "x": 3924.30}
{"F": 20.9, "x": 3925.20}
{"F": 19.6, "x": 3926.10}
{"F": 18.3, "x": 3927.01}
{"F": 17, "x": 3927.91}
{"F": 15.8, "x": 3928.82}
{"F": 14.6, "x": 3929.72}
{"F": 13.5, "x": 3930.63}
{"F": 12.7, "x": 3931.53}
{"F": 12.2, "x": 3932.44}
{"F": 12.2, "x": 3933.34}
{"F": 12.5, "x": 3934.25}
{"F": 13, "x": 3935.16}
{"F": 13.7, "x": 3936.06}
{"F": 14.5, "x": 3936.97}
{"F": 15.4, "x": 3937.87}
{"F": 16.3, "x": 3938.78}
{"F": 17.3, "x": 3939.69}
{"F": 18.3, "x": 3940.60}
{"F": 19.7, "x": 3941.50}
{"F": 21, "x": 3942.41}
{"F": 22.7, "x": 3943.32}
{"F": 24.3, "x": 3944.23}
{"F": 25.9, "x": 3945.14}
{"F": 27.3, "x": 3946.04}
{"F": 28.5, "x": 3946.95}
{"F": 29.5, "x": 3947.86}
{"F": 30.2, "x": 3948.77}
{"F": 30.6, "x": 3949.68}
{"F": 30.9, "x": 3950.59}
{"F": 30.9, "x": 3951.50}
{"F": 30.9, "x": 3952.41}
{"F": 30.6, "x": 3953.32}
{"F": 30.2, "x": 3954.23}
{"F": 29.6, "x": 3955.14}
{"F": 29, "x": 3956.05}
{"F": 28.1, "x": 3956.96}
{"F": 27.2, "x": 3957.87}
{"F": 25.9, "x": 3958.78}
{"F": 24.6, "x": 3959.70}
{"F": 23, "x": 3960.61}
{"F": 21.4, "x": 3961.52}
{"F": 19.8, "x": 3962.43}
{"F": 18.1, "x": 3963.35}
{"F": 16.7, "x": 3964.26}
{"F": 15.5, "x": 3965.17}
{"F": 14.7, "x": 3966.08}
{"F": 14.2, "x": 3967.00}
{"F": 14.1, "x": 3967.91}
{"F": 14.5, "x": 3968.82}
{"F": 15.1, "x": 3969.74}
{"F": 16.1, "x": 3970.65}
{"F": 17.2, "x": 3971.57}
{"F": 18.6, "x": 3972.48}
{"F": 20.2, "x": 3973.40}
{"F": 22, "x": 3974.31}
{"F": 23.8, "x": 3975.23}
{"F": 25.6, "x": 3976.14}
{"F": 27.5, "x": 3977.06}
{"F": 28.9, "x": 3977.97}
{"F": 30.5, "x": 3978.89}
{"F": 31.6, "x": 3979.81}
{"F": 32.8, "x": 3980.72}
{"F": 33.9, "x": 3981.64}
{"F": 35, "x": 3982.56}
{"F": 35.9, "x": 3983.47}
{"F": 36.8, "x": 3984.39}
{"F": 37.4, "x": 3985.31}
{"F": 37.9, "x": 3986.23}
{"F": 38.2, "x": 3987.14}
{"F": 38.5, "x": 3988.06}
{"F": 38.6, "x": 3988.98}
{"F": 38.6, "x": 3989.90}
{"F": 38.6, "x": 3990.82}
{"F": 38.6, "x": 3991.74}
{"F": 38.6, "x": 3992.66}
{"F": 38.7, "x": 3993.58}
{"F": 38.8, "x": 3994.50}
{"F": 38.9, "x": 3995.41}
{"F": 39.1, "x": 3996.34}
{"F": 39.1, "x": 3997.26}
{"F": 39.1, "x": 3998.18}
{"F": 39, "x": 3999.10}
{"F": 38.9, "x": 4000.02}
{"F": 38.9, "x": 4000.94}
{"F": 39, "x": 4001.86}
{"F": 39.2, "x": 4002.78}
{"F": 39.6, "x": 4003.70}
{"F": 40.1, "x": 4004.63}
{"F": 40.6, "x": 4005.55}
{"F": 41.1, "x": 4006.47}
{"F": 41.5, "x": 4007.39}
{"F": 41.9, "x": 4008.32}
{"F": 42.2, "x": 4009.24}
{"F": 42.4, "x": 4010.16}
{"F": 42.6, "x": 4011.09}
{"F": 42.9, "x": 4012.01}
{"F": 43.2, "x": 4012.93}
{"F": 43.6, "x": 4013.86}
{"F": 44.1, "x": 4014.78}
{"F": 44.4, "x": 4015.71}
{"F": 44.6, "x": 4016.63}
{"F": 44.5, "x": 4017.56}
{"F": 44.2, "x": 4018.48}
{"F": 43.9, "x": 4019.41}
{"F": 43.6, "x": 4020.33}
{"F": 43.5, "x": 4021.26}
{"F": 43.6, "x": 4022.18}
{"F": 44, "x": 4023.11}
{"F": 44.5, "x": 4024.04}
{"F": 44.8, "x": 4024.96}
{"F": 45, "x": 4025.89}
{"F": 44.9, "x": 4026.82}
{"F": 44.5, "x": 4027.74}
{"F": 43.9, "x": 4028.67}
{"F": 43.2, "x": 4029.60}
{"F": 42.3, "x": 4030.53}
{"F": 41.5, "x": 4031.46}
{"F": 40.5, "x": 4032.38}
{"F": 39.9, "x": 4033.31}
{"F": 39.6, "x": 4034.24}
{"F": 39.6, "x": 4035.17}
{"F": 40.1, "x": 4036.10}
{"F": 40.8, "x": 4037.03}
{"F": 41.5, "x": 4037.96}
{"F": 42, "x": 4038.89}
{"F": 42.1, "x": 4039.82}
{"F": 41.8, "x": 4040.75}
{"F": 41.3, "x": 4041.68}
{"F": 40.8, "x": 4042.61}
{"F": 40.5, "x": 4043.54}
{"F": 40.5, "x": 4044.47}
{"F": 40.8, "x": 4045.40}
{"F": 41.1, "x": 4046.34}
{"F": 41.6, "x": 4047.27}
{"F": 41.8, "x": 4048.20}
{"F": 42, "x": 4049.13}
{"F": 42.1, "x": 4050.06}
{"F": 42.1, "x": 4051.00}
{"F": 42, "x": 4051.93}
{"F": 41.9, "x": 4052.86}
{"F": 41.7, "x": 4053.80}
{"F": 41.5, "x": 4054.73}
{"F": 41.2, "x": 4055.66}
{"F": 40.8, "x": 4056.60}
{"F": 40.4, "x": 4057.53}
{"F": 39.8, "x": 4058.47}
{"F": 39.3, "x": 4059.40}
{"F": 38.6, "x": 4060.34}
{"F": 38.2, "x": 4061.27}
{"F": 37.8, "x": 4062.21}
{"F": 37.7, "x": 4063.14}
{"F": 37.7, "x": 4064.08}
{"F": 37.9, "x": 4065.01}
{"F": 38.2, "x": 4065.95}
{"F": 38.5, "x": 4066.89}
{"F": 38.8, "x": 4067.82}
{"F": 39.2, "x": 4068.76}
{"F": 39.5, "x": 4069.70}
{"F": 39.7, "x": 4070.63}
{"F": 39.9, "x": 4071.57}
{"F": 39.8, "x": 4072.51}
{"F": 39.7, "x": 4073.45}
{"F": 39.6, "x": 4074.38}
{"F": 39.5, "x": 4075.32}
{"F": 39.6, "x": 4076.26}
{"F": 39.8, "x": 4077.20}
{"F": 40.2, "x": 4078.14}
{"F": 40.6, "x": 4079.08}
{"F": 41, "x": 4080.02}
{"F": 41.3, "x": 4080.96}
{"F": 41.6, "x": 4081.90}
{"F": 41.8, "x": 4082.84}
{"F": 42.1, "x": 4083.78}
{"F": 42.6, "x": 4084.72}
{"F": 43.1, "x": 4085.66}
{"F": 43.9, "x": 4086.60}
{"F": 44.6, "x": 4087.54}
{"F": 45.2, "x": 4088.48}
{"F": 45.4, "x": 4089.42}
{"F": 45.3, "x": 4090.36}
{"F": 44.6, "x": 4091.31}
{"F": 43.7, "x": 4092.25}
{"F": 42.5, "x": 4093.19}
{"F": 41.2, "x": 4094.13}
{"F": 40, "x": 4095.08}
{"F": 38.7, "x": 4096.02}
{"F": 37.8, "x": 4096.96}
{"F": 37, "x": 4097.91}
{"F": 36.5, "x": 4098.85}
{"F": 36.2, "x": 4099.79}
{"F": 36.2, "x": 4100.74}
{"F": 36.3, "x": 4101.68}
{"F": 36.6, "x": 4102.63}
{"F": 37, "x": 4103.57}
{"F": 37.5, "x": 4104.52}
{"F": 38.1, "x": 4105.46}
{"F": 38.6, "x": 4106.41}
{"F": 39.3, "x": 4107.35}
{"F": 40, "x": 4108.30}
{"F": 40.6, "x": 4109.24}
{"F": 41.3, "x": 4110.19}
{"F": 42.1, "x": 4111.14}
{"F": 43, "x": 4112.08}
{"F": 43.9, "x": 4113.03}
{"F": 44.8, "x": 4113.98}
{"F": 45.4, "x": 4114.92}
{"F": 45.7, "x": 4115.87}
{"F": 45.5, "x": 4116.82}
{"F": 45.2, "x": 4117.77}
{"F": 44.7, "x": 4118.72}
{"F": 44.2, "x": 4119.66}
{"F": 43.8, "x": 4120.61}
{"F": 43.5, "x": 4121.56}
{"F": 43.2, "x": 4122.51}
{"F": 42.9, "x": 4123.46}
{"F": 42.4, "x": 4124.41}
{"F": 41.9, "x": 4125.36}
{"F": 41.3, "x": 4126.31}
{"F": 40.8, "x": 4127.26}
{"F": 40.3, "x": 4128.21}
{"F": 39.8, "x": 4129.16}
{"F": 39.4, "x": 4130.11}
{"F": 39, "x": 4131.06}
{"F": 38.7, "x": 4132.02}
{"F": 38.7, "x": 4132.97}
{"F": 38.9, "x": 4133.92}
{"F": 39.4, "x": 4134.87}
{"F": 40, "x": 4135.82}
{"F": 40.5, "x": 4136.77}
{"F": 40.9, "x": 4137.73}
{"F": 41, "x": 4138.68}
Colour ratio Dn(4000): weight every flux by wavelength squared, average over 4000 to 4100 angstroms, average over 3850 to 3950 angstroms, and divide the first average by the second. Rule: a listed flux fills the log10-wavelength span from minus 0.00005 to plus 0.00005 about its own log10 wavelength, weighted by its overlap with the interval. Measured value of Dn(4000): 1.9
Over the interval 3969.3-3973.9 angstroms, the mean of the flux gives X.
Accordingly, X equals 17.5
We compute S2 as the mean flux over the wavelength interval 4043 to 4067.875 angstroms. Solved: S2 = 40.2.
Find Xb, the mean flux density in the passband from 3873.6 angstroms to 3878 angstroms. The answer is 20.6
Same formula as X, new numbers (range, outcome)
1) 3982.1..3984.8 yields 35.9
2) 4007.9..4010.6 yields 42.3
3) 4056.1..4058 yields 40.5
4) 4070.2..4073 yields 39.7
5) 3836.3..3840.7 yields 14.8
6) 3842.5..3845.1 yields 20.9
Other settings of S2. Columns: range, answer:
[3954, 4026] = 33.8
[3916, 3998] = 25.5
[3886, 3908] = 26.5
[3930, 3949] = 18.9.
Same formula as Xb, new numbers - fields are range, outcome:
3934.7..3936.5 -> 13.4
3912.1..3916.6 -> 31.1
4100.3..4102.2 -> 36.2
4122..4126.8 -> 42.3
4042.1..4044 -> 40.7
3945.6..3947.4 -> 27.9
